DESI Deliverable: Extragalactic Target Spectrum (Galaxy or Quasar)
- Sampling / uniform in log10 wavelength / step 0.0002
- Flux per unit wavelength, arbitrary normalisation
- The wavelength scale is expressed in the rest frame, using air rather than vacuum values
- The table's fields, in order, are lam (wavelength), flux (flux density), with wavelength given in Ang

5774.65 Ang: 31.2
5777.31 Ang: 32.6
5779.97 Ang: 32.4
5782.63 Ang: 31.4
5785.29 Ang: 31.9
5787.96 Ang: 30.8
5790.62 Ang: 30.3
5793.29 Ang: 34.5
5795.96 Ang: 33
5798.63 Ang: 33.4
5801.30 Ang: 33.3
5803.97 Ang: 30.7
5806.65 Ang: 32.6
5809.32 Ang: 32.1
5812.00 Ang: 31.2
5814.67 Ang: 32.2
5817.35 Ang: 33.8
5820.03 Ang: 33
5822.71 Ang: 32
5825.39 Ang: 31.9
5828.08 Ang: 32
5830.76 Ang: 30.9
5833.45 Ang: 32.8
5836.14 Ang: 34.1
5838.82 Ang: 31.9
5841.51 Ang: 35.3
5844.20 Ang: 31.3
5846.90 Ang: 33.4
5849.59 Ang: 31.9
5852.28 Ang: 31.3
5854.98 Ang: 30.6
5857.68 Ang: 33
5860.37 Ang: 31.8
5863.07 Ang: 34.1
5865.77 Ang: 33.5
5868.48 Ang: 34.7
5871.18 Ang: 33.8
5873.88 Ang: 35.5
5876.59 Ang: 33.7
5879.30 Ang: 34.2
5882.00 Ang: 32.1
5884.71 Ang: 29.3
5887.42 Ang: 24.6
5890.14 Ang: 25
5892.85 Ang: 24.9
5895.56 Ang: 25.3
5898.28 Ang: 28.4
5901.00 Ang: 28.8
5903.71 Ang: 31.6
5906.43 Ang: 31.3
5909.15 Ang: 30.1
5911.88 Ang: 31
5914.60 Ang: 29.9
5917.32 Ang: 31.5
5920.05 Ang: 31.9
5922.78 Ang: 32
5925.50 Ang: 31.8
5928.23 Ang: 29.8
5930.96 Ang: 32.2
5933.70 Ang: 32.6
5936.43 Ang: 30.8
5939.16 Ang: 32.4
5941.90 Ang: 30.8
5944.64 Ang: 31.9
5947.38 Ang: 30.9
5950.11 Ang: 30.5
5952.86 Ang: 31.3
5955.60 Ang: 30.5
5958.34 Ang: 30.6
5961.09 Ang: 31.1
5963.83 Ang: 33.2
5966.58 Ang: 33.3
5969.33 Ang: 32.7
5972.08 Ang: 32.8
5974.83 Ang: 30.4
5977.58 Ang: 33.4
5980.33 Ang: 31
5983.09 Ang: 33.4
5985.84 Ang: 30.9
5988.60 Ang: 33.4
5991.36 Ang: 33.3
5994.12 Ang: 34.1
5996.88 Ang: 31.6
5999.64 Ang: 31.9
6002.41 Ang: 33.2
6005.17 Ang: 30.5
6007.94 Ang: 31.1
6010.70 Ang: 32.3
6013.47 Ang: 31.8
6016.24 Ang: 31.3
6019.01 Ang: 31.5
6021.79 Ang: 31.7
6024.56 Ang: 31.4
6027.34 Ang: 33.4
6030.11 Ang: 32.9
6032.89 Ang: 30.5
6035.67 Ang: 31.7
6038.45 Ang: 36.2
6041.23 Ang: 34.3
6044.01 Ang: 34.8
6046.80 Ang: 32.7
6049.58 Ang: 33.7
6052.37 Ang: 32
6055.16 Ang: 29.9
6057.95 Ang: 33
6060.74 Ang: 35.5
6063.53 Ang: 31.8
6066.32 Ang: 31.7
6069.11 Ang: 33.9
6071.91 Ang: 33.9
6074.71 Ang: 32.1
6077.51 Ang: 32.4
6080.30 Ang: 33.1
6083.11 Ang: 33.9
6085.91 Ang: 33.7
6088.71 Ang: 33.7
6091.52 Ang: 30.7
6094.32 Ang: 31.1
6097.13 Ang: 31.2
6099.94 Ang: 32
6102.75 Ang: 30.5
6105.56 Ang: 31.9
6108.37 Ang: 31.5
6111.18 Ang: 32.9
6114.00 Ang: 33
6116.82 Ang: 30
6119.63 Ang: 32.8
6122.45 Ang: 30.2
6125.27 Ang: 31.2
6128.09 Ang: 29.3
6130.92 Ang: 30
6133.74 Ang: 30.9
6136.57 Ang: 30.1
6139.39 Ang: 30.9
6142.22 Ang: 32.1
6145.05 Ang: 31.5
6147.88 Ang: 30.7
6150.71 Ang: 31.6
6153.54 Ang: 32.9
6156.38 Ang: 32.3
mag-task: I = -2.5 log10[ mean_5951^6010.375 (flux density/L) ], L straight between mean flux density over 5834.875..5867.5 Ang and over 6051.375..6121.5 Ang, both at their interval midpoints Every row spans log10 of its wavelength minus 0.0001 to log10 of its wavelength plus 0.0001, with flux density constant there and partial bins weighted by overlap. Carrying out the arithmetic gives 0.01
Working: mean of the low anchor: 32.7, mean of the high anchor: 32.3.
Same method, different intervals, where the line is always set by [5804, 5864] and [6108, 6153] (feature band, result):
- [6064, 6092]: -0.05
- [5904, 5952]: 0.03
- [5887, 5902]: 0.22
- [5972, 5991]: -0.01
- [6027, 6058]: -0.05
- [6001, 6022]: 0.00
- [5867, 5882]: -0.06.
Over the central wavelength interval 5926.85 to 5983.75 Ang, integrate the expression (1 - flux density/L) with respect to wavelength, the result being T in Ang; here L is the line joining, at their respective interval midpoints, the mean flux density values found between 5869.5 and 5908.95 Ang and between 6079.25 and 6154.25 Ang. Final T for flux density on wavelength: -2.35 Ang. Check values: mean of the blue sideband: 29.9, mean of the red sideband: 31.6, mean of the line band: 31.7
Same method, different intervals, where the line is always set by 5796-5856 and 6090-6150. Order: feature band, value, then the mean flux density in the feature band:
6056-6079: -1.15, 33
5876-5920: 3.56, 29.5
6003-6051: -1.40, 32.5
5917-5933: 0.20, 31.6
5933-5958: 0.51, 31.2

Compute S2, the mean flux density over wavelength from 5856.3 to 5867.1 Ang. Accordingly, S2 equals 33.1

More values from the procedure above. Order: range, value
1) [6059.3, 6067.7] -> 33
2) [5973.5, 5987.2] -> 31.8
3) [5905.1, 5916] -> 30.6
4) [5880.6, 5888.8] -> 28.7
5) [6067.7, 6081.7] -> 33.1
